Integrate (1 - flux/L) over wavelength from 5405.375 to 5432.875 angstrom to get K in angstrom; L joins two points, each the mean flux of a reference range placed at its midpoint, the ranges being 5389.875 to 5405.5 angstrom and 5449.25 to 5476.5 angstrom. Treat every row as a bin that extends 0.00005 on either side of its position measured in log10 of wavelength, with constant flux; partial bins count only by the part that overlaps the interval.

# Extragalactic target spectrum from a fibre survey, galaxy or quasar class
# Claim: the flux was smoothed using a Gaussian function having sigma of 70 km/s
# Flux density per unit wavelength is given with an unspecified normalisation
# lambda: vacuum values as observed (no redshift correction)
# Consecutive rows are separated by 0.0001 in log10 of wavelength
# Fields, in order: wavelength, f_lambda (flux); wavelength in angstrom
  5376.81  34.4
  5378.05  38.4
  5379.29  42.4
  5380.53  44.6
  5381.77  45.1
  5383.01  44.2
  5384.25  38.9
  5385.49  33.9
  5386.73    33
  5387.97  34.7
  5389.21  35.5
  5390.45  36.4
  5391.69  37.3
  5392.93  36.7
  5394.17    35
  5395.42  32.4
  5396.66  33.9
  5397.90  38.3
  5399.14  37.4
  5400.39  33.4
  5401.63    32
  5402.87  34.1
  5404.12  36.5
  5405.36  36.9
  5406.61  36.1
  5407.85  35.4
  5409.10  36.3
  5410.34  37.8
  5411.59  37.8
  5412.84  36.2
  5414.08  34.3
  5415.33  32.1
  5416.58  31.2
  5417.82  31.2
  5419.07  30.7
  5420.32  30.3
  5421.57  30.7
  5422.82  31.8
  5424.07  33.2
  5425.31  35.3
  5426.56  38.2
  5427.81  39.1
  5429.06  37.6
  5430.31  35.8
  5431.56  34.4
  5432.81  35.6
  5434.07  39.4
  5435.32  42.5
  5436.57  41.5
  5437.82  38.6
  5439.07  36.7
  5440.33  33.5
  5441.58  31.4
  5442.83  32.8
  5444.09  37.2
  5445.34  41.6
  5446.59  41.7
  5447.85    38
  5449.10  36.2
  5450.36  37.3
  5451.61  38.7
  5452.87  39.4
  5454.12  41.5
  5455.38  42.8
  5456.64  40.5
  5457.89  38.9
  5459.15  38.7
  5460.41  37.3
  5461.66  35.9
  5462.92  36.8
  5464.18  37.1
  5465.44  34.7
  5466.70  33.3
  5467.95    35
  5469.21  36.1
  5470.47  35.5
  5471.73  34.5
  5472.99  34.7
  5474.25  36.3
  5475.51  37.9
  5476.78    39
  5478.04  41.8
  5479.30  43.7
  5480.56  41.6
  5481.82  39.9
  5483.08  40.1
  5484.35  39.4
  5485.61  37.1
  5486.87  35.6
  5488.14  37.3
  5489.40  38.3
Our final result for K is 1.05 angstrom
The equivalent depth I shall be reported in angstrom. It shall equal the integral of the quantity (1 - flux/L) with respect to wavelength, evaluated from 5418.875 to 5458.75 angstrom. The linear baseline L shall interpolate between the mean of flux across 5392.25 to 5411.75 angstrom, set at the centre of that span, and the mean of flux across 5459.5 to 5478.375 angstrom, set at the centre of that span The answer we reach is -1.2 angstrom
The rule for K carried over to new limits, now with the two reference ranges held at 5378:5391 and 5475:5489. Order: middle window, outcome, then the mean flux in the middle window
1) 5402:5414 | 0.87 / 36.2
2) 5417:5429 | 1.69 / 33.6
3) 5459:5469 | 0.84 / 36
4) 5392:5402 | 1.00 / 35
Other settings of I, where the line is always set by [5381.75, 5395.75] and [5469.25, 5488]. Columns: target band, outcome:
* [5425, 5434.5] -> 0.1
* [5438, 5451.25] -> 0.3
